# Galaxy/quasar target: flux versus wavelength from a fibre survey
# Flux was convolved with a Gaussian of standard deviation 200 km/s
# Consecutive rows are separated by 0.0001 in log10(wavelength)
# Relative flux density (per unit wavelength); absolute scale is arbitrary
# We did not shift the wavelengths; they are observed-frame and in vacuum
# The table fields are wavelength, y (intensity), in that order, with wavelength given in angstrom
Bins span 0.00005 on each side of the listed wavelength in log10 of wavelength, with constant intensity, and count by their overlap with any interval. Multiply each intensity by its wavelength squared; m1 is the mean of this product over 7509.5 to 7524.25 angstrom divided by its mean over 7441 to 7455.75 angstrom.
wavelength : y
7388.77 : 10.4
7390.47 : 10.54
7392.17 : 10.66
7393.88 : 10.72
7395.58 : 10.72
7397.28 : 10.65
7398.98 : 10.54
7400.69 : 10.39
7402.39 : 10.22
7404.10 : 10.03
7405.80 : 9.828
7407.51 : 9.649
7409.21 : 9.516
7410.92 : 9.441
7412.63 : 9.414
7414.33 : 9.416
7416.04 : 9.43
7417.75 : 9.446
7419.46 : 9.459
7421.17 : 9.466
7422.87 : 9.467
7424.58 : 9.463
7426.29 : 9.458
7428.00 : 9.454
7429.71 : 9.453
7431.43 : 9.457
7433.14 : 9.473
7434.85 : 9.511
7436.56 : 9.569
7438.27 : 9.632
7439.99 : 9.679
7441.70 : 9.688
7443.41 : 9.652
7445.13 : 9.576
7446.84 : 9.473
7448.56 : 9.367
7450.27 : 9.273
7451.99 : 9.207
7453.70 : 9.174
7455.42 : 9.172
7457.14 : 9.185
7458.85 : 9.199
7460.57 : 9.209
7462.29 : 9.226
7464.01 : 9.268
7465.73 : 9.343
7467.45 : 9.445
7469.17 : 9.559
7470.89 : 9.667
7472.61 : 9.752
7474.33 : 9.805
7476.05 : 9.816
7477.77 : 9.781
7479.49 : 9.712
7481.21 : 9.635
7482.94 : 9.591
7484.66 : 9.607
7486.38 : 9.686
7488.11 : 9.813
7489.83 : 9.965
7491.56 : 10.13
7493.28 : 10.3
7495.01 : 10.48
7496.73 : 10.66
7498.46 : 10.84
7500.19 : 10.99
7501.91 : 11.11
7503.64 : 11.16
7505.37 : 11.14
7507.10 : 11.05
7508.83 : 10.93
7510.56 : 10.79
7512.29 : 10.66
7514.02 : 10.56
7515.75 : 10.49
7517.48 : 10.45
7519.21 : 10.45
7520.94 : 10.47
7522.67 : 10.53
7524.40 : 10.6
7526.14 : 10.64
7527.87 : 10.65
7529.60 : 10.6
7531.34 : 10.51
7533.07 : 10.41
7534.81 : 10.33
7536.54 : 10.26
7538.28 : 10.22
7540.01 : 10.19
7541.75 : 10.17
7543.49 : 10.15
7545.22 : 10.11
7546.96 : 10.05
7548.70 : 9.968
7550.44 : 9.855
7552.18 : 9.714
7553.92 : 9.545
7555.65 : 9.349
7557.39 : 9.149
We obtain 1.14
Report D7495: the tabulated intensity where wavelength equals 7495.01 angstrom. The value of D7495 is 10.48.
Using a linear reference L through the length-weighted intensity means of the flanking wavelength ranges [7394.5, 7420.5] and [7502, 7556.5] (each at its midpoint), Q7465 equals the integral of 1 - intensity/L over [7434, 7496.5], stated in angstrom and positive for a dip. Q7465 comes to 3.3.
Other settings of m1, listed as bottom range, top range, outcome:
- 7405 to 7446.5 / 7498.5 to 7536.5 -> 1.15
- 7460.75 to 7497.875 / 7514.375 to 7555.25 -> 1.07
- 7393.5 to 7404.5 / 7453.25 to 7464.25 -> 0.89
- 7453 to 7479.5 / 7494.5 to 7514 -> 1.16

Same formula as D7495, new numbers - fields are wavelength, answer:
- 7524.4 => 10.6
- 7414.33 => 9.416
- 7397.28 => 10.65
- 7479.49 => 9.712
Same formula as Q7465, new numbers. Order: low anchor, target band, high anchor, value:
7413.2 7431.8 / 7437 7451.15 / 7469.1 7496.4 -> 0.08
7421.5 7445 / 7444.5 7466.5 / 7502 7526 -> 1.30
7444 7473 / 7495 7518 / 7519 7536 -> -1.50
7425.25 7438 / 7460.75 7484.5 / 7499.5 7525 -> 1.32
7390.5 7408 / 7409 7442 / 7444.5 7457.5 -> 1.10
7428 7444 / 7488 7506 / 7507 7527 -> -0.46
